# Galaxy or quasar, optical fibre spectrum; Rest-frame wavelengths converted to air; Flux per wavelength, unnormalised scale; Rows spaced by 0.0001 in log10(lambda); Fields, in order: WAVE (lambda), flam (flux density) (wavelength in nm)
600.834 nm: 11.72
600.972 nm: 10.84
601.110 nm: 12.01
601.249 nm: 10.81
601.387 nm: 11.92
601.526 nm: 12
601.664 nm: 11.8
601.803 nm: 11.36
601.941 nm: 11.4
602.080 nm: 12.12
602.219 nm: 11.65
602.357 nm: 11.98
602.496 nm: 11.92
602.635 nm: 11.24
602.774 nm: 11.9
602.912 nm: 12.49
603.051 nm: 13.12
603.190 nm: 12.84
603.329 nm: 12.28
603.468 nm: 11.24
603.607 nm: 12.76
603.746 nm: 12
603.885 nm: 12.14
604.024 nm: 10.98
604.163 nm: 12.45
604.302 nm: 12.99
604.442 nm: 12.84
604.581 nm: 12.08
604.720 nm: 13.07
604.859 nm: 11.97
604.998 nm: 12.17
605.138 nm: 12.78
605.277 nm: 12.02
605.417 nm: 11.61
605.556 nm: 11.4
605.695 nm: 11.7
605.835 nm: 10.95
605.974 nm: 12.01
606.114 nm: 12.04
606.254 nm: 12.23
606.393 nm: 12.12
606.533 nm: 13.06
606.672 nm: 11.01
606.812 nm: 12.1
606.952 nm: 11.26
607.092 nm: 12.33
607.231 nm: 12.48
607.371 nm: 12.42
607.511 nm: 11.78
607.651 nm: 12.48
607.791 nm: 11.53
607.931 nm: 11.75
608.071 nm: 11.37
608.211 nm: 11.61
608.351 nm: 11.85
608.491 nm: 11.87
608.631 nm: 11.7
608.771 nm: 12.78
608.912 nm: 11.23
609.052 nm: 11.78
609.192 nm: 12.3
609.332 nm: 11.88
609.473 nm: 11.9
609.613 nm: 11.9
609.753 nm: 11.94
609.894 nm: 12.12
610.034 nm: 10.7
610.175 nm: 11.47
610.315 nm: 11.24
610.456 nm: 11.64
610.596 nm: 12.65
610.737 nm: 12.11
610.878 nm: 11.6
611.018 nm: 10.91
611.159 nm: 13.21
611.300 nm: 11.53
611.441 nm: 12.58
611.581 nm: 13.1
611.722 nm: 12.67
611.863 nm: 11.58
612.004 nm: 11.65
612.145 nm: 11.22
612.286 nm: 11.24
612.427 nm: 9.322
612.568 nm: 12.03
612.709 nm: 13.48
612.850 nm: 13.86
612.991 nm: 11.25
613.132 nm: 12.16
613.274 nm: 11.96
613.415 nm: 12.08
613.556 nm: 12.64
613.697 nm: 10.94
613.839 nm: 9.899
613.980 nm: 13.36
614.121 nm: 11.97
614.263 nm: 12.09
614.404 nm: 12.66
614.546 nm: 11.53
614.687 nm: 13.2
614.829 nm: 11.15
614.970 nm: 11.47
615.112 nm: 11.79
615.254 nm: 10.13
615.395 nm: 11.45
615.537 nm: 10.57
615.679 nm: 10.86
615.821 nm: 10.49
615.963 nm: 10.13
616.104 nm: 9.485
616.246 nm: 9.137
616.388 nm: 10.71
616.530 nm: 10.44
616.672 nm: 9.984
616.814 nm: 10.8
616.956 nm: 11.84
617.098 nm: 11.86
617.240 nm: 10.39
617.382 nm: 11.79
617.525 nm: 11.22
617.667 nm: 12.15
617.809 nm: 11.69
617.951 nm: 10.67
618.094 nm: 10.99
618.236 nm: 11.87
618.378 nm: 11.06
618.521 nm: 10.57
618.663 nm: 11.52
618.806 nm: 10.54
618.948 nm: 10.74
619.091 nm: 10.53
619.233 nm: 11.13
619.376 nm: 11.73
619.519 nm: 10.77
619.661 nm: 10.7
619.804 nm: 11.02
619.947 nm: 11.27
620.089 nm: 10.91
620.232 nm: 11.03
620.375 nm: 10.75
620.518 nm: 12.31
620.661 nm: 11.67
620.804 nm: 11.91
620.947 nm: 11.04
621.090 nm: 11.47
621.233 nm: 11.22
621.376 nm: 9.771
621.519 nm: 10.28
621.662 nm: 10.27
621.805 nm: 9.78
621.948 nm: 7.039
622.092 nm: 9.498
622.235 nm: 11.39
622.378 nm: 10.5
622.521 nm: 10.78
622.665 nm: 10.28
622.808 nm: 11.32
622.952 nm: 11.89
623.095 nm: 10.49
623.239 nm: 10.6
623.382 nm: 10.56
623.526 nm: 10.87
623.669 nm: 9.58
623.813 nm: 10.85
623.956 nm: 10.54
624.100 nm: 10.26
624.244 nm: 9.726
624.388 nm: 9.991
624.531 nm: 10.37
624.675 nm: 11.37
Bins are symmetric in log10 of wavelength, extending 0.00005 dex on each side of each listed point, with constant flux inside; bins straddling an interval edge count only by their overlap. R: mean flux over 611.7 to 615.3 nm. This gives 11.8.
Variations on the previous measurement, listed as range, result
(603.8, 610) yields 12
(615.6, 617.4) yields 10.6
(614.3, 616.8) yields 10.9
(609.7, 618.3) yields 11.5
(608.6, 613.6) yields 11.9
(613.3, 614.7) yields 12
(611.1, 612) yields 12.4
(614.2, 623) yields 11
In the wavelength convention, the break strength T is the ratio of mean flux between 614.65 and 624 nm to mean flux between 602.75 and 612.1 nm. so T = 0.9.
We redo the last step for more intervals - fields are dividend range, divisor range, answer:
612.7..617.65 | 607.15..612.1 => 0.95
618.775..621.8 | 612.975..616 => 0.95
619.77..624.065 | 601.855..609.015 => 0.89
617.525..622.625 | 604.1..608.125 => 0.90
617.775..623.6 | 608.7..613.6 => 0.91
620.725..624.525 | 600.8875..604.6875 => 0.87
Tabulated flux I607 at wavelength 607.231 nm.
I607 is 12.48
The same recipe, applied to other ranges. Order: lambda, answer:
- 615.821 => 10.49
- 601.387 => 11.92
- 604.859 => 11.97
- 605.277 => 12.02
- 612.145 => 11.22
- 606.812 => 12.1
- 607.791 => 11.53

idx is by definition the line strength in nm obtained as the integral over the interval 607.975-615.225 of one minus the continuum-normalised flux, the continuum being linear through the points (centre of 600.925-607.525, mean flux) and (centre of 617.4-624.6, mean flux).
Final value -0.26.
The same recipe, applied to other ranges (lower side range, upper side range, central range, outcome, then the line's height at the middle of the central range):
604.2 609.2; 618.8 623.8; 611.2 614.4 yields -0.13 nm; 11.5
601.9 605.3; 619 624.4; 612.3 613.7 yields -0.07 nm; 11.4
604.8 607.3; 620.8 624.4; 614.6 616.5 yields 0.05 nm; 11.1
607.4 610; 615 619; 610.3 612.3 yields -0.07 nm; 11.6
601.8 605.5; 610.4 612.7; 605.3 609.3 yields 0.04 nm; 12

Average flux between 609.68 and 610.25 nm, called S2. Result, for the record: 11.6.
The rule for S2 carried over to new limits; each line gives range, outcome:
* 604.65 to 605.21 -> 12.5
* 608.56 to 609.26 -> 12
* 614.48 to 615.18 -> 11.8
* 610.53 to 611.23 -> 12.1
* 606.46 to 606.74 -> 12.1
